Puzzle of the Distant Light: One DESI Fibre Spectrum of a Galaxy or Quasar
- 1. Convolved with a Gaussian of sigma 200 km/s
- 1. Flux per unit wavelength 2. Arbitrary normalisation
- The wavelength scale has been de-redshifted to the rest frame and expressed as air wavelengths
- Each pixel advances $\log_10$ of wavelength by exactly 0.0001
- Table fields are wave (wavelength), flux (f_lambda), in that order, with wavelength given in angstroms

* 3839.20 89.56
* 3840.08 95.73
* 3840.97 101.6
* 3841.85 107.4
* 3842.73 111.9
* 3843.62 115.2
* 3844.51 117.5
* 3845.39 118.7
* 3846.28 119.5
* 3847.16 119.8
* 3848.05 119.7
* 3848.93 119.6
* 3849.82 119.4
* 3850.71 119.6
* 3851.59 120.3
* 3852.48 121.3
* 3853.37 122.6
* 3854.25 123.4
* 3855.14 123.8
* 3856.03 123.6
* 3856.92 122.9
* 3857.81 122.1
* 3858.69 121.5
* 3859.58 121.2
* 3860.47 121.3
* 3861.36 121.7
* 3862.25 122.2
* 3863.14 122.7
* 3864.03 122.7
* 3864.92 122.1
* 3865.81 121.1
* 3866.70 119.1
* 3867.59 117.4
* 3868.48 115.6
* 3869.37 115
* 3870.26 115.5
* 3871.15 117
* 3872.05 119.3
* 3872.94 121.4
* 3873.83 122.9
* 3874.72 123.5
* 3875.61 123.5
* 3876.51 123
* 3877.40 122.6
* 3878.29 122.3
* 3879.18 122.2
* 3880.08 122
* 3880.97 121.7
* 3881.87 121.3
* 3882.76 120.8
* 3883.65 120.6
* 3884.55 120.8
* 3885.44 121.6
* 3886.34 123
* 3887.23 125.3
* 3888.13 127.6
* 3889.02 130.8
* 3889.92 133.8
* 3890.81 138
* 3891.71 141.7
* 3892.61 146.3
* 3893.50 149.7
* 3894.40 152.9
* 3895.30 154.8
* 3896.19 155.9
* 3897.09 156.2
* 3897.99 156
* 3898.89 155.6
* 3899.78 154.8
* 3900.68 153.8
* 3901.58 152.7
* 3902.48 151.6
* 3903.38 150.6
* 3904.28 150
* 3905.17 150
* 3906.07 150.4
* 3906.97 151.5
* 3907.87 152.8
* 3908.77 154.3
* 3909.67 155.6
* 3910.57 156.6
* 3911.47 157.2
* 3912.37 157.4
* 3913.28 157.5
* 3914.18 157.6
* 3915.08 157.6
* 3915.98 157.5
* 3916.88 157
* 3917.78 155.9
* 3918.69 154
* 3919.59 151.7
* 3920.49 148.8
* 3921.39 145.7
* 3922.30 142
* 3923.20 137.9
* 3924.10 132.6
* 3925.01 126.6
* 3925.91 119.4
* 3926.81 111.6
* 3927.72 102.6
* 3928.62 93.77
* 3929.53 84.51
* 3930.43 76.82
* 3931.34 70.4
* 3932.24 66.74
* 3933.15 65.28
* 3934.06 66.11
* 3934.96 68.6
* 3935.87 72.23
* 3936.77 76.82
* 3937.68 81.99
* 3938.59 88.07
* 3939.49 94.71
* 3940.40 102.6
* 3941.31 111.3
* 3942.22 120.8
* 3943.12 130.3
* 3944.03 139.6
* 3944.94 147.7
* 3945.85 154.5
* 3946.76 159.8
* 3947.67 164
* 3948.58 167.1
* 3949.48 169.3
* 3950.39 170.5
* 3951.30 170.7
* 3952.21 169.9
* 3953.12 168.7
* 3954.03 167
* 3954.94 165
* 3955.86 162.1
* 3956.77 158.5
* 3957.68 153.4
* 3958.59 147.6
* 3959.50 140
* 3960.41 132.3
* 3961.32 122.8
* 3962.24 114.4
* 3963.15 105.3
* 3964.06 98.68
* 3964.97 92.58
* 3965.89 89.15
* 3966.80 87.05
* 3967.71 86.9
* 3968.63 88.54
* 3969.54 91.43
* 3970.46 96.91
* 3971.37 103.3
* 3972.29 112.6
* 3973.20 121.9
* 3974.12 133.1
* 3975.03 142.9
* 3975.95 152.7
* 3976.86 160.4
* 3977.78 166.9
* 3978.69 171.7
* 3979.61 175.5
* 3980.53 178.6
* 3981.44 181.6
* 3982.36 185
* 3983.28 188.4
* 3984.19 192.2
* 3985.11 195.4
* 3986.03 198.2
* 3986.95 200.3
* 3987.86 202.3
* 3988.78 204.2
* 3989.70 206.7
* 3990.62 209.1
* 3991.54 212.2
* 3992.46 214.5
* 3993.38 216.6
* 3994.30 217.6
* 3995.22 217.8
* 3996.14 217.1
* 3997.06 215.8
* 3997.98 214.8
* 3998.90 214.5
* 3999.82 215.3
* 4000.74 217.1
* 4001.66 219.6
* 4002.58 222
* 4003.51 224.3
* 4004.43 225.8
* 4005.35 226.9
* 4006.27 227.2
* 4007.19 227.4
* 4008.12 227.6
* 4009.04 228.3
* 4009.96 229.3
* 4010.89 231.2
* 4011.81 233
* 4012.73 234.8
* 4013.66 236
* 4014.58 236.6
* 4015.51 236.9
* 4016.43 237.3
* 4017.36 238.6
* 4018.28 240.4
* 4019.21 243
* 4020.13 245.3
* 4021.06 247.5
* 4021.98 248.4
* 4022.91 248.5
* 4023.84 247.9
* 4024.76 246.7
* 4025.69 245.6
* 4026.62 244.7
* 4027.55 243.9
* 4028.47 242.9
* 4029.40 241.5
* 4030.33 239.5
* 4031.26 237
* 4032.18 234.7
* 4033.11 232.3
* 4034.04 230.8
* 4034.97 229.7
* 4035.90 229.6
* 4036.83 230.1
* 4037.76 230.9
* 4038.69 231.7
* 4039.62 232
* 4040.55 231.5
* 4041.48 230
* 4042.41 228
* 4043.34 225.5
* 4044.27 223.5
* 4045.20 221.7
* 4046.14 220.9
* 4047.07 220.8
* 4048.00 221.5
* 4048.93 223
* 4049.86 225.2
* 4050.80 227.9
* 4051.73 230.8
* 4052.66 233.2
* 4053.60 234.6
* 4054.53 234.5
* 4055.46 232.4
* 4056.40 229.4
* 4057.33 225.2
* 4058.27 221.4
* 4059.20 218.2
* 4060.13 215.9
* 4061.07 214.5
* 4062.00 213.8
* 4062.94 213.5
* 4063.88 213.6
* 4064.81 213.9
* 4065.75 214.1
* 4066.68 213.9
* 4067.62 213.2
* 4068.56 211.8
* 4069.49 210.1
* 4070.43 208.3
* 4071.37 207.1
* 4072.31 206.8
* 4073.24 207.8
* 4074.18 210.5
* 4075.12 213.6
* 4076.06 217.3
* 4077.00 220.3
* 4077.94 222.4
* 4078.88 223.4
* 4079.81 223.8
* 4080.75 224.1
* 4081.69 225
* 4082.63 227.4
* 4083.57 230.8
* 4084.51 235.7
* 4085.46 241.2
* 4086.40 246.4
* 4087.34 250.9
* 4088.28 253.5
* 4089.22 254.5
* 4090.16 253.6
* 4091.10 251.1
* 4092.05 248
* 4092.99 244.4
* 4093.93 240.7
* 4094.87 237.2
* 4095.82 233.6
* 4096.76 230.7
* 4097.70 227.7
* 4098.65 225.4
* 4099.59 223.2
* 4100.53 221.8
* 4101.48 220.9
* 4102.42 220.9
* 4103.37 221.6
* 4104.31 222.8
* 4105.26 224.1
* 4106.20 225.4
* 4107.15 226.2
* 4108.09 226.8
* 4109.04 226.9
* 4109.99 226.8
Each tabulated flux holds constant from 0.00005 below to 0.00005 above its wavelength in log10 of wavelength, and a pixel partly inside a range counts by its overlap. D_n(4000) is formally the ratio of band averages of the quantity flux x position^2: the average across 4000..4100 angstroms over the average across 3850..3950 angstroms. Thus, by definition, 1.92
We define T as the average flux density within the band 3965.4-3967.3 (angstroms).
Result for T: 88.1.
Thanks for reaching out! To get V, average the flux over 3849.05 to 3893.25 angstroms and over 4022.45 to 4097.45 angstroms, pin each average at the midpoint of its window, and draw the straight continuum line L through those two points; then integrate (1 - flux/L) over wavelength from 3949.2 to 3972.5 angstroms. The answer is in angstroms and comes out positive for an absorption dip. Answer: 5.8 angstroms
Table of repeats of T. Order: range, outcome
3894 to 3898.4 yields 155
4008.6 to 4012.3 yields 231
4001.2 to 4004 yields 222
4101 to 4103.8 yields 221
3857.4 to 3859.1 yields 122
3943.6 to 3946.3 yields 147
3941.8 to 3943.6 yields 126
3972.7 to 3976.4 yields 137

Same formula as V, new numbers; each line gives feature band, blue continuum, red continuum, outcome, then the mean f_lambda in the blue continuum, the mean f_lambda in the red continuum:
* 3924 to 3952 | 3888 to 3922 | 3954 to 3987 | 6.2 angstroms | 151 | 141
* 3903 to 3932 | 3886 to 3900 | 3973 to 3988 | 2.7 angstroms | 144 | 174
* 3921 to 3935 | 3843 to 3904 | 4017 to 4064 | 5.2 angstroms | 128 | 232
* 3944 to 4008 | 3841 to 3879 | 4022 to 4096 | 5.3 angstroms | 120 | 229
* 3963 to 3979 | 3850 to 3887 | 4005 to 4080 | 5.9 angstroms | 121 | 228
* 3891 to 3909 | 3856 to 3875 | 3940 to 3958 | -2.4 angstroms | 120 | 153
